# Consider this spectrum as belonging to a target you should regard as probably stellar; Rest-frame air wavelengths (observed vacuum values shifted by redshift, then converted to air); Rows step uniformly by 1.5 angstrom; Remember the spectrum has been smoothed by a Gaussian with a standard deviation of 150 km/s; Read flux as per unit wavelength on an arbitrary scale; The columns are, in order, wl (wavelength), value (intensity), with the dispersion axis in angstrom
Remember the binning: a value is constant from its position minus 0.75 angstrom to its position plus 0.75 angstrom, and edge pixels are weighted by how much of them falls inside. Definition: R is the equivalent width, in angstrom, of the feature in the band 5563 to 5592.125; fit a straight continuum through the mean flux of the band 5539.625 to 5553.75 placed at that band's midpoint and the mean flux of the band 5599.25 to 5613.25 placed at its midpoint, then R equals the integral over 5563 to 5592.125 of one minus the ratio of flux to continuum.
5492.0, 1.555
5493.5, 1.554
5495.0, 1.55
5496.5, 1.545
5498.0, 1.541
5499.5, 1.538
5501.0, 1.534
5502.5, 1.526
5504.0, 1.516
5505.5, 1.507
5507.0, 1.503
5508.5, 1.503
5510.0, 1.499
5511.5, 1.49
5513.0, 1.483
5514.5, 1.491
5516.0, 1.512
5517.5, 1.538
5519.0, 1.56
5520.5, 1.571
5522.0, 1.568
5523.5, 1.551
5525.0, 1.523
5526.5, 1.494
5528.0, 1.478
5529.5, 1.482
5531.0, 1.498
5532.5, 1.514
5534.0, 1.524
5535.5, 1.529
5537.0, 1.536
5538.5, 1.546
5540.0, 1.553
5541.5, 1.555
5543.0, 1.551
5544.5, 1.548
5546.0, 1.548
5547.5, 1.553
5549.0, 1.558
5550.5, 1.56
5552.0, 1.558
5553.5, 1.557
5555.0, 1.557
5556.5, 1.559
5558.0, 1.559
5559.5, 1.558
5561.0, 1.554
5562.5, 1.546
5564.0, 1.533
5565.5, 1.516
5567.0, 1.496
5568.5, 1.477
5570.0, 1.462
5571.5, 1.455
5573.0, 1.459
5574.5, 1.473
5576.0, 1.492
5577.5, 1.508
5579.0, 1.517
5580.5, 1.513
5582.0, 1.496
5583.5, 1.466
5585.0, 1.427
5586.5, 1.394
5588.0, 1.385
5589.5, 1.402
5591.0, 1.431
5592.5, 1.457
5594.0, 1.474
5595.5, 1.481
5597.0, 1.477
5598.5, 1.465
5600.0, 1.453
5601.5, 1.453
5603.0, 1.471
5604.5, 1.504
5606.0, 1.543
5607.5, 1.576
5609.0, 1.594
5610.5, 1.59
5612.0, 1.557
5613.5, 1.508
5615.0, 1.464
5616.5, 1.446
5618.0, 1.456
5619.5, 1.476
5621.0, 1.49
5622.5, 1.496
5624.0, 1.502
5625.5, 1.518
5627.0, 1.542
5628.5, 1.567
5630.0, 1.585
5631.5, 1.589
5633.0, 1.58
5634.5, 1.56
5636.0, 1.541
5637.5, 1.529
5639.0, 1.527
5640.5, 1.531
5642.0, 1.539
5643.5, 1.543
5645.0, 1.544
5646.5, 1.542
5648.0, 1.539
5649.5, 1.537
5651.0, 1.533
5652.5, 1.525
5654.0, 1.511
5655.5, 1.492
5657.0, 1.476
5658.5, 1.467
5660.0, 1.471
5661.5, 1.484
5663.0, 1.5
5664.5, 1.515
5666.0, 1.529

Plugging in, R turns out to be 1.3 angstrom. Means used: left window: 1.55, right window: 1.53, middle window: 1.47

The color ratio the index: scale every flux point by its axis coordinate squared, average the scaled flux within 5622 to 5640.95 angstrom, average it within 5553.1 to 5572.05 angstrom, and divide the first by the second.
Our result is 1.0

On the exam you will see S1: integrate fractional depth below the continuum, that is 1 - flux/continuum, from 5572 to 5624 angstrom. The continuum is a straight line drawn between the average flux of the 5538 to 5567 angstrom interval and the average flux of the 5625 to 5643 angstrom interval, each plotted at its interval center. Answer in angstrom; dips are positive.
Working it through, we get 2.3 angstrom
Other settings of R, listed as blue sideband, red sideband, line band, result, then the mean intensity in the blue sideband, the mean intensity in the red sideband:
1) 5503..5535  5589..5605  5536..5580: -1.2 angstrom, 1.51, 1.46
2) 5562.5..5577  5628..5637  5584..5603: 1.0 angstrom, 1.49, 1.57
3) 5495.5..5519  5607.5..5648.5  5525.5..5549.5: -0.1 angstrom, 1.52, 1.53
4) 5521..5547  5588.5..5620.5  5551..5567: -0.3 angstrom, 1.53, 1.49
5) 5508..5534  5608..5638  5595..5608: 0.3 angstrom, 1.52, 1.53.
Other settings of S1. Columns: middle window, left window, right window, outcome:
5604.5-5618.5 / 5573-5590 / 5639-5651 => -0.26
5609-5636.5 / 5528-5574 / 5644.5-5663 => -0.23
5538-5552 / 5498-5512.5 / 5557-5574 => -0.38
